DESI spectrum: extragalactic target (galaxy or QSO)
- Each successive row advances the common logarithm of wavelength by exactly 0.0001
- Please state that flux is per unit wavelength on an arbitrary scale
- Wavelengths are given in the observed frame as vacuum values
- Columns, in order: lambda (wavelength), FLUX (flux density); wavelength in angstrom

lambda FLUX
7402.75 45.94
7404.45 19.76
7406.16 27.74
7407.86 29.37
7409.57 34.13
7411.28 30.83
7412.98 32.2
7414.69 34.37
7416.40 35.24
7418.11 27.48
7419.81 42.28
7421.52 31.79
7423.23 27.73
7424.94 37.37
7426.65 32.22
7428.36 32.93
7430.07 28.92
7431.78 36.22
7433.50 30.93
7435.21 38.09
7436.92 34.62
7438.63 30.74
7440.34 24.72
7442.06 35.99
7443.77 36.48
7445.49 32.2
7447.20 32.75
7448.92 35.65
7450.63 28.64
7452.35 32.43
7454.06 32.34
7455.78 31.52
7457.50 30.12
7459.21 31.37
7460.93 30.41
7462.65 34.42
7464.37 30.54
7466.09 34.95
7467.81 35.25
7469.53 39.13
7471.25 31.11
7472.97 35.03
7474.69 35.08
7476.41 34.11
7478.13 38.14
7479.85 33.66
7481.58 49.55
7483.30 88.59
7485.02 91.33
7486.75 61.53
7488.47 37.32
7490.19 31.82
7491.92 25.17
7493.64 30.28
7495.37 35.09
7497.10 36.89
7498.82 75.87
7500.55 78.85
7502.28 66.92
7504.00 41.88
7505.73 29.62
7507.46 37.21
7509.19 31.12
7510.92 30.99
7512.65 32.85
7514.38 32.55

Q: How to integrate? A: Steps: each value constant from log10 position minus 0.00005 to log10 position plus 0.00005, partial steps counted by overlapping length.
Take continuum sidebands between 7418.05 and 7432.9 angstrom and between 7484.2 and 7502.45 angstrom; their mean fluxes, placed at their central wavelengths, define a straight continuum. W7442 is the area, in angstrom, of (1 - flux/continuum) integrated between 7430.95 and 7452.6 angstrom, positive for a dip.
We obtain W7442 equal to 2.6 angstrom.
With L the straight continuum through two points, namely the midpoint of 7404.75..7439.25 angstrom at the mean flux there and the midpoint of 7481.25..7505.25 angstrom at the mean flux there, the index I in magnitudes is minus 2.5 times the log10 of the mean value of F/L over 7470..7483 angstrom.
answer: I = 0.24 mag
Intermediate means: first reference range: 32.6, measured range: 39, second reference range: 53.4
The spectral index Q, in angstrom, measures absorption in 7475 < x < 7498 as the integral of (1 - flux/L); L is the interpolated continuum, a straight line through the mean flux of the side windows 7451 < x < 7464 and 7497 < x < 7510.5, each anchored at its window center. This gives -1.5 angstrom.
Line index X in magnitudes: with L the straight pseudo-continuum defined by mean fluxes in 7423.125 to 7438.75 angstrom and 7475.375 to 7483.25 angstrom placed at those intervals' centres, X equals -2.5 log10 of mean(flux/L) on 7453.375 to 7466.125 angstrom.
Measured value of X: 0.24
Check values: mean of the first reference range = 33.3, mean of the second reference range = 43.9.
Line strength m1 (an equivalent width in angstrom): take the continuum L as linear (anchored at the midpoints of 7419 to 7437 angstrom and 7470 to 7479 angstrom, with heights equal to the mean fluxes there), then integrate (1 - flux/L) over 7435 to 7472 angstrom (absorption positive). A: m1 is 1.76 angstrom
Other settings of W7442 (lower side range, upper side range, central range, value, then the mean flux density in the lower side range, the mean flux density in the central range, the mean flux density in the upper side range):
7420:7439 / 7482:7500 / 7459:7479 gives 4.9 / 33.2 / 34.2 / 51.8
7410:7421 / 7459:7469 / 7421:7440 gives 0.5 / 33.7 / 32.7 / 33.1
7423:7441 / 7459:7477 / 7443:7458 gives 0.3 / 32.5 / 32.5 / 33.8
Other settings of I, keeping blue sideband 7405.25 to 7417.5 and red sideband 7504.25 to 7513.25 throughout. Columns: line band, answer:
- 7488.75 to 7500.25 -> -0.24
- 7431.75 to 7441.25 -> 0.00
